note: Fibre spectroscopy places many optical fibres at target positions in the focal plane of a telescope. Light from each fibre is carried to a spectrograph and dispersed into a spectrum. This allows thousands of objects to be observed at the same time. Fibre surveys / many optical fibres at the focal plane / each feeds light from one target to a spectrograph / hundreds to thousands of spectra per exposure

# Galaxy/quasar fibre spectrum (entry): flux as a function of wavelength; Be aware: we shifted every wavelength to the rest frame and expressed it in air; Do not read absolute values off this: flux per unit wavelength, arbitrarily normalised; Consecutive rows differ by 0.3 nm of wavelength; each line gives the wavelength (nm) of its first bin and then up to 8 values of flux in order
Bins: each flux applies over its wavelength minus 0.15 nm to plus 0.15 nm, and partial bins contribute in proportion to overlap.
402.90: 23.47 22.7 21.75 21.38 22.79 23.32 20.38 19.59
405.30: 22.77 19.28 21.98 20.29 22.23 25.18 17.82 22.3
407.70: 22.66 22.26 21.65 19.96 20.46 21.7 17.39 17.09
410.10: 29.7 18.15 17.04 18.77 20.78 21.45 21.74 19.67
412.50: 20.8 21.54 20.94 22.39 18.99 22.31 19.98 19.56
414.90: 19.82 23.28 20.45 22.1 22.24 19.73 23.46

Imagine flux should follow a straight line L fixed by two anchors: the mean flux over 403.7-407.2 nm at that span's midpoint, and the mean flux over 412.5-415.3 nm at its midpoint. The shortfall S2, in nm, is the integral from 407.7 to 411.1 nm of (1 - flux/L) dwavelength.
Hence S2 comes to 0.11 nm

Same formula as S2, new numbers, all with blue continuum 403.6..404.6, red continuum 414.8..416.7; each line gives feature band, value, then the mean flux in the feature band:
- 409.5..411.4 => 0.162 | 20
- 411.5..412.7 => 0.046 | 20.9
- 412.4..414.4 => 0.059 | 21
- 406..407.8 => 0.034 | 21.7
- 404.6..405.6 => 0.071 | 20.7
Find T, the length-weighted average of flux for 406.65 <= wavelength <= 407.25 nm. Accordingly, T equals 21.5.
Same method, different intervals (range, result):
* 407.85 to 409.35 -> 21.2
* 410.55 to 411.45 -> 18.9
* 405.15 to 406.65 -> 21.3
